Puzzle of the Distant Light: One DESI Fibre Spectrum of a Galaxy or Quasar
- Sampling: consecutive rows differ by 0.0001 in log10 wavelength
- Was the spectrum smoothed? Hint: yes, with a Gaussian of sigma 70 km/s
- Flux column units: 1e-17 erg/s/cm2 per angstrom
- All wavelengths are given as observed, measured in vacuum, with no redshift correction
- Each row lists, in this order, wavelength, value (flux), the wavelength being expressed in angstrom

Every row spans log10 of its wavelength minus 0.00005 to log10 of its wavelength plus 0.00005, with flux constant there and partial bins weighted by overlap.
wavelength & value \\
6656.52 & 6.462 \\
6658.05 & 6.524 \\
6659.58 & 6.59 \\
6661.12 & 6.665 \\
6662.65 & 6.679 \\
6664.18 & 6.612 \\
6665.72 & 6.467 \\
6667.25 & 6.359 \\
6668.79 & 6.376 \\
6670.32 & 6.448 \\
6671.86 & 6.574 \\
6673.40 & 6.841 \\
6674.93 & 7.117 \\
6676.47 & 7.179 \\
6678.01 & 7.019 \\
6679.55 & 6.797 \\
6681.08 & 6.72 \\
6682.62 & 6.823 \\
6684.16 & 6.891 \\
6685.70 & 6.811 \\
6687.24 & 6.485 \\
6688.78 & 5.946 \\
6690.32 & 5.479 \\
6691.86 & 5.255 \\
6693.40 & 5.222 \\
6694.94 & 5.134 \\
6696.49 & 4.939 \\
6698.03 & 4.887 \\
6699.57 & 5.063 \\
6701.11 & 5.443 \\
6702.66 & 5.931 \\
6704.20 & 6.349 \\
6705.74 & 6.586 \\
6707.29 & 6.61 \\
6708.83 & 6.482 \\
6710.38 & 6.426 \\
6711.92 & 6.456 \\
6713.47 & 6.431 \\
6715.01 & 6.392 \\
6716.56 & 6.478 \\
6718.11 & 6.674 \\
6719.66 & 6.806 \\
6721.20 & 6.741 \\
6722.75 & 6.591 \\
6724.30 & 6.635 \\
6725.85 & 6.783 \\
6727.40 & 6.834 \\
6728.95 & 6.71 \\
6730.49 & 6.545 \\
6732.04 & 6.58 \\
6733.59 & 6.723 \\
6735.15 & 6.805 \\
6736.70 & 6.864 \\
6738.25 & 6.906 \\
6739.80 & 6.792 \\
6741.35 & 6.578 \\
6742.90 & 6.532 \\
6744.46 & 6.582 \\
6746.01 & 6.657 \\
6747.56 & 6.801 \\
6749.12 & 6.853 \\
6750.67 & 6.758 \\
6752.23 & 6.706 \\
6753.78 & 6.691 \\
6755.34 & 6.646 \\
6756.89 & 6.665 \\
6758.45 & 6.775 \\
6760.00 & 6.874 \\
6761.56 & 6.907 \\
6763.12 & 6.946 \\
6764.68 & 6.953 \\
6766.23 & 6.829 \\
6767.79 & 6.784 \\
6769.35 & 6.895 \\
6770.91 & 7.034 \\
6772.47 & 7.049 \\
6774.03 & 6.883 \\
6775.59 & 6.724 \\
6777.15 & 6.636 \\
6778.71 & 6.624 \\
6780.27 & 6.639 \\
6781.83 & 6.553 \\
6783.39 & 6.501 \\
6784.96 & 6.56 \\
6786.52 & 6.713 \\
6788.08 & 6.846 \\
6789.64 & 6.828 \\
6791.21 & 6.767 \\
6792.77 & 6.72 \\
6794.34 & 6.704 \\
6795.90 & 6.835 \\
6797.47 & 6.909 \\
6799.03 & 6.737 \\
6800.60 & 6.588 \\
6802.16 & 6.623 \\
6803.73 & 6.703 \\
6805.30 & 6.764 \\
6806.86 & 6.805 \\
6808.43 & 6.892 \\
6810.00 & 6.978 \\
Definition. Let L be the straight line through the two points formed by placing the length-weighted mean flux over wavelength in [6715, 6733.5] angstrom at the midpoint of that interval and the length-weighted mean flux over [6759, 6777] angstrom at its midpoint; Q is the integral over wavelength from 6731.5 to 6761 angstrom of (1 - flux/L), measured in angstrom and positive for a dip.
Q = 0.20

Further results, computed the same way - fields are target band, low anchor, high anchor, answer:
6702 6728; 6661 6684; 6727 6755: 0.7 angstrom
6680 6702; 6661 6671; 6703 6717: 2.3 angstrom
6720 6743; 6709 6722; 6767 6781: -0.3 angstrom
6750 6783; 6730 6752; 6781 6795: -0.4 angstrom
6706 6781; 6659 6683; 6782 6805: -0.1 angstrom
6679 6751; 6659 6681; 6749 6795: 3.8 angstrom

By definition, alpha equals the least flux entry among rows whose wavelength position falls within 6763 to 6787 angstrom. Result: 6.501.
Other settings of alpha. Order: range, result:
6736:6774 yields 6.532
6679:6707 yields 4.887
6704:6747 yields 6.349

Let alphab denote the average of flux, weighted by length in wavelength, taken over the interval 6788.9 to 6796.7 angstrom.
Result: 6.76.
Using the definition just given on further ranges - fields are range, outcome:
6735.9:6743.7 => 6.74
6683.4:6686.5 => 6.84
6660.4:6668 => 6.56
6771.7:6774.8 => 6.97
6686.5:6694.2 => 5.67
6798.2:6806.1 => 6.69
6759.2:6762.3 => 6.9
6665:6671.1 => 6.41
